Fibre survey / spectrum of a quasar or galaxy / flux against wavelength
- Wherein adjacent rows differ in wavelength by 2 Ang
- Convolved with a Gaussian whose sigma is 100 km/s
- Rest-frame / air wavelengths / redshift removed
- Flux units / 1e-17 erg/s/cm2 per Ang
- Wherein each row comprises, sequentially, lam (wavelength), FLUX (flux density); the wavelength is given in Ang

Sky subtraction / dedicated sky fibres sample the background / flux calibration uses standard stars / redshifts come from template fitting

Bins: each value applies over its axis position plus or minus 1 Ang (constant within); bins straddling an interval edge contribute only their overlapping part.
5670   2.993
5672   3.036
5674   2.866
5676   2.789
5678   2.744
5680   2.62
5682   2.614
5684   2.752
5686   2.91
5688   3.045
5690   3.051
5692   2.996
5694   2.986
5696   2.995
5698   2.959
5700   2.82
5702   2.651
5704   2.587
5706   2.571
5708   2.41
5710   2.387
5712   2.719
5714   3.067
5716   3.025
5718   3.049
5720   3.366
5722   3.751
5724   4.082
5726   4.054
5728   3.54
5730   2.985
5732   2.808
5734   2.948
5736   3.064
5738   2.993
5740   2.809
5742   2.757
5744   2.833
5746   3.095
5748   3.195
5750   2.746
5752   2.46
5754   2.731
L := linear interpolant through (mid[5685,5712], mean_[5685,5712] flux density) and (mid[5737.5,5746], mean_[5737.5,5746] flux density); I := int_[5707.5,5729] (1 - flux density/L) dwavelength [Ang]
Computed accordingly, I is -3.1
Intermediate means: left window 2.79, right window 2.87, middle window 3.24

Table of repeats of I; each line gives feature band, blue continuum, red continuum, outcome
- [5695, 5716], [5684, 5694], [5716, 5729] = 3.5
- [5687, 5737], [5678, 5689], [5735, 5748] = -3.0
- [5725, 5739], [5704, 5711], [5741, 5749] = -2.0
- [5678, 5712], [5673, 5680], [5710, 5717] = 0.6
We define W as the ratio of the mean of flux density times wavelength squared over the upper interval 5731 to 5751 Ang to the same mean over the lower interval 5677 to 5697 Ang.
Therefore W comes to 1.0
